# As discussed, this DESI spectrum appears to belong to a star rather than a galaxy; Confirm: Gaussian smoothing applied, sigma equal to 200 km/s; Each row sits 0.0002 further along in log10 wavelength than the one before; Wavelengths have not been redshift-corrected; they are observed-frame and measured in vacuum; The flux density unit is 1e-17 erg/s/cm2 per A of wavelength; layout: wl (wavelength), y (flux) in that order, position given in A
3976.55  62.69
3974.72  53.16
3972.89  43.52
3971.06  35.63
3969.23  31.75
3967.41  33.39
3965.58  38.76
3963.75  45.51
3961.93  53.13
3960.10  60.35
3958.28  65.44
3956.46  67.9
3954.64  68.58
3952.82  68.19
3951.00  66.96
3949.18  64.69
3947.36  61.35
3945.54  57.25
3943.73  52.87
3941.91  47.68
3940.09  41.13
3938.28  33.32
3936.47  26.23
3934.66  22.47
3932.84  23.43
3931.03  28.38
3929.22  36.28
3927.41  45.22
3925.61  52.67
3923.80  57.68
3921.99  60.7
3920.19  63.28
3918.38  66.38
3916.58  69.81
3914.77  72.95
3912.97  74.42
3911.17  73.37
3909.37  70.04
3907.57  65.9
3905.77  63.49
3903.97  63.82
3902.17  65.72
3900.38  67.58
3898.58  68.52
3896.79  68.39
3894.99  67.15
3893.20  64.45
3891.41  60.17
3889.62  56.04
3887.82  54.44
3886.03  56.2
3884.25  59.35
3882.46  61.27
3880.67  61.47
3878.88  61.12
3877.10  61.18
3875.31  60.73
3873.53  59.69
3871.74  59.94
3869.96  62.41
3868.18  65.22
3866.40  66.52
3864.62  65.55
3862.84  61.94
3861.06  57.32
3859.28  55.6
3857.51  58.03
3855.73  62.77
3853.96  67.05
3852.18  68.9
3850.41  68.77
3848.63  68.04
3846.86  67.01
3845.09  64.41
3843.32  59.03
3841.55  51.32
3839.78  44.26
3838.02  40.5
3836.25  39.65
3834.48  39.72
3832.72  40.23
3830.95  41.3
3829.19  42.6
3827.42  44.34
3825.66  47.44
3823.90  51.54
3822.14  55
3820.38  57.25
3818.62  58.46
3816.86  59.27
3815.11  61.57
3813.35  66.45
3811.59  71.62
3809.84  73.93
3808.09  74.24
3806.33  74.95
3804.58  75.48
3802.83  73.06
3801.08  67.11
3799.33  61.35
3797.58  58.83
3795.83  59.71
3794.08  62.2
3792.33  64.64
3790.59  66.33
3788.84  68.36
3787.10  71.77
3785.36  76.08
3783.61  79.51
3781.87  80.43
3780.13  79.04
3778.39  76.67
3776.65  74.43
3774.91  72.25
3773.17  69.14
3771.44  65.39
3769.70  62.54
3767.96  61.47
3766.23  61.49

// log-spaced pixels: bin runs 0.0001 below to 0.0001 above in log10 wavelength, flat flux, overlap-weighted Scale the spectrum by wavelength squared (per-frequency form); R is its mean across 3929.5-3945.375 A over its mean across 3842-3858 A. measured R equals 0.6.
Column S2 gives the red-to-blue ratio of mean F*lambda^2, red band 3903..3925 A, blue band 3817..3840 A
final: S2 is 1.49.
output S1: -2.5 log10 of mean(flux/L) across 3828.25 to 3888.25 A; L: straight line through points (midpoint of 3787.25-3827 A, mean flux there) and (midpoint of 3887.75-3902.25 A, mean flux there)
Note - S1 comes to 0.12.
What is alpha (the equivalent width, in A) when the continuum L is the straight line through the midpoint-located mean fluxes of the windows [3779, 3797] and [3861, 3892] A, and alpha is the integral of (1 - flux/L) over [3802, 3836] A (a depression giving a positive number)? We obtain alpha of 4.8 A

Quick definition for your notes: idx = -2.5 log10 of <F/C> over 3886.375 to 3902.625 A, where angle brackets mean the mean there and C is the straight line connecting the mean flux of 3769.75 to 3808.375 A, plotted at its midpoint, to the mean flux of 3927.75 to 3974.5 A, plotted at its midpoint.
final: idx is -0.151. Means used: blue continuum 70.3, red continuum 47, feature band 63.3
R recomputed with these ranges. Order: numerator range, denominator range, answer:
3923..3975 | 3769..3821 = 0.75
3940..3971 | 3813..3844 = 1.17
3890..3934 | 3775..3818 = 0.91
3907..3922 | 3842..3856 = 1.09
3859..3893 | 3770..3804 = 0.91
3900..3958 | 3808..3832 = 1.05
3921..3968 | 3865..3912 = 0.80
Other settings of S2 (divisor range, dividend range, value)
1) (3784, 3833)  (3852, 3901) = 1.04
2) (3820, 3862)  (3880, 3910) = 1.21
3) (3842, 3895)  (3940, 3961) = 1.03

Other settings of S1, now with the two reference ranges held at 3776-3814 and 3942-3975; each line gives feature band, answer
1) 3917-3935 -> 0.21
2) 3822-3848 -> 0.34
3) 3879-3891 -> 0.05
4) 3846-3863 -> 0.02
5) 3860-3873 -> 0.01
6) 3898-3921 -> -0.16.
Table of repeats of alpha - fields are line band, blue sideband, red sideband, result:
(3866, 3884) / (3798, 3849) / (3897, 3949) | -1.8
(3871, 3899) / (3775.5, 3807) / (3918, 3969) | -1.6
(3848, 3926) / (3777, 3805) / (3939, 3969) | -3.1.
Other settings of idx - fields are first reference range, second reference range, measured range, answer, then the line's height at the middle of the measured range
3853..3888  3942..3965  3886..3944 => 0.09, 60.6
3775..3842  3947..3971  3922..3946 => 0.35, 56.1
